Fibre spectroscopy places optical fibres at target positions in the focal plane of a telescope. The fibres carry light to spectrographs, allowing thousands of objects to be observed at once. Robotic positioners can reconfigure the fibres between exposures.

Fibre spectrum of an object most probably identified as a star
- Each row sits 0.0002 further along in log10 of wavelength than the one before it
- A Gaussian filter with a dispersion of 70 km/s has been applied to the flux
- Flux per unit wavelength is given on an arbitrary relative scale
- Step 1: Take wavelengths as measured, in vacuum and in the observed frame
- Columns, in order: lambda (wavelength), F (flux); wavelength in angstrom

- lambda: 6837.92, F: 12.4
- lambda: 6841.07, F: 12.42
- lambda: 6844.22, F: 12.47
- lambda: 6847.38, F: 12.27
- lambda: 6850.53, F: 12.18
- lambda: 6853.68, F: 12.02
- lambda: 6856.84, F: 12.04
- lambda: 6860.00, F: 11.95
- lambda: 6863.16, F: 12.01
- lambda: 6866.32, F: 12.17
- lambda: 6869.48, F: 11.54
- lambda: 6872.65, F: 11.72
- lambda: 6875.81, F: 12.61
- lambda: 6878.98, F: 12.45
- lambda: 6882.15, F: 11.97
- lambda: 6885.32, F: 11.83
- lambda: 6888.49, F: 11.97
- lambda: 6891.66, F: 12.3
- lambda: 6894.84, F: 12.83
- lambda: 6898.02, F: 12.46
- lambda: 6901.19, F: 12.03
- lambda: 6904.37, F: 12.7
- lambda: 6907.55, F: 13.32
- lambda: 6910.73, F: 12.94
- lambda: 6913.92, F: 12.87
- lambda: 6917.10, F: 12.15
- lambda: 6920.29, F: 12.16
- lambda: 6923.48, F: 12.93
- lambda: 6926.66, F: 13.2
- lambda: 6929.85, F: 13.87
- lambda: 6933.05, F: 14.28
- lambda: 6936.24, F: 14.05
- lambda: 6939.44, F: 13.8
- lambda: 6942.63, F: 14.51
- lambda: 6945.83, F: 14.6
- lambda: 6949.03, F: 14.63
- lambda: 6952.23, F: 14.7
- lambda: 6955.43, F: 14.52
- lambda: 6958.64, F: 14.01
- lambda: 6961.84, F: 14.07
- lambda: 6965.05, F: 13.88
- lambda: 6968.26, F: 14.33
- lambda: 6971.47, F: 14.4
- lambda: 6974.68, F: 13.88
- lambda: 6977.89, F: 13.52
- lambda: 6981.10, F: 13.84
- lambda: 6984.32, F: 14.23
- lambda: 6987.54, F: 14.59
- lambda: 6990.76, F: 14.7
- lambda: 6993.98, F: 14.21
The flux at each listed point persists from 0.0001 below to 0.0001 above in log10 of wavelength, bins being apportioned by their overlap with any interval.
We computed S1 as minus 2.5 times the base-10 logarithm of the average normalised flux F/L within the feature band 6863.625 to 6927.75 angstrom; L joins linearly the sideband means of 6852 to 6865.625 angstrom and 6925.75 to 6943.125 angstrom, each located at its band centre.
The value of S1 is 0.05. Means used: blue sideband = 12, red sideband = 13.9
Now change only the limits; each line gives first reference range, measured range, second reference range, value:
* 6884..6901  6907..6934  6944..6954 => 0.03 mag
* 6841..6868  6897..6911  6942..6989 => 0.03 mag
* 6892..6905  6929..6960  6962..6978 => -0.06 mag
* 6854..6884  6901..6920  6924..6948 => 0.05 mag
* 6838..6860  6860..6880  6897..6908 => 0.03 mag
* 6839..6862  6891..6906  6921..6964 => 0.06 mag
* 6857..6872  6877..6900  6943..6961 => 0.03 mag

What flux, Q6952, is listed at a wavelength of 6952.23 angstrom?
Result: 14.7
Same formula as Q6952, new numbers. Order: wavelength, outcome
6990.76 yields 14.7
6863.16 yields 12.01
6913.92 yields 12.87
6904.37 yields 12.7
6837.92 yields 12.4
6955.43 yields 14.52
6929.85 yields 13.87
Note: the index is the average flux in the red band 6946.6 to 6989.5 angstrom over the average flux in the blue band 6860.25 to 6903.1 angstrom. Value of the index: 1.2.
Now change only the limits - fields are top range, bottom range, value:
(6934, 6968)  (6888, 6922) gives 1.14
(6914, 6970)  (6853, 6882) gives 1.15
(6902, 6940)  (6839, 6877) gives 1.09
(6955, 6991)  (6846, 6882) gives 1.17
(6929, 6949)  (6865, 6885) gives 1.18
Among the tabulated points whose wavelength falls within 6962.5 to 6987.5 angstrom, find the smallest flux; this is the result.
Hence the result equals 13.52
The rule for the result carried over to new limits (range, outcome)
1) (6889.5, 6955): 12.03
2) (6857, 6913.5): 11.54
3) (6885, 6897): 11.83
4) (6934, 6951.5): 13.8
